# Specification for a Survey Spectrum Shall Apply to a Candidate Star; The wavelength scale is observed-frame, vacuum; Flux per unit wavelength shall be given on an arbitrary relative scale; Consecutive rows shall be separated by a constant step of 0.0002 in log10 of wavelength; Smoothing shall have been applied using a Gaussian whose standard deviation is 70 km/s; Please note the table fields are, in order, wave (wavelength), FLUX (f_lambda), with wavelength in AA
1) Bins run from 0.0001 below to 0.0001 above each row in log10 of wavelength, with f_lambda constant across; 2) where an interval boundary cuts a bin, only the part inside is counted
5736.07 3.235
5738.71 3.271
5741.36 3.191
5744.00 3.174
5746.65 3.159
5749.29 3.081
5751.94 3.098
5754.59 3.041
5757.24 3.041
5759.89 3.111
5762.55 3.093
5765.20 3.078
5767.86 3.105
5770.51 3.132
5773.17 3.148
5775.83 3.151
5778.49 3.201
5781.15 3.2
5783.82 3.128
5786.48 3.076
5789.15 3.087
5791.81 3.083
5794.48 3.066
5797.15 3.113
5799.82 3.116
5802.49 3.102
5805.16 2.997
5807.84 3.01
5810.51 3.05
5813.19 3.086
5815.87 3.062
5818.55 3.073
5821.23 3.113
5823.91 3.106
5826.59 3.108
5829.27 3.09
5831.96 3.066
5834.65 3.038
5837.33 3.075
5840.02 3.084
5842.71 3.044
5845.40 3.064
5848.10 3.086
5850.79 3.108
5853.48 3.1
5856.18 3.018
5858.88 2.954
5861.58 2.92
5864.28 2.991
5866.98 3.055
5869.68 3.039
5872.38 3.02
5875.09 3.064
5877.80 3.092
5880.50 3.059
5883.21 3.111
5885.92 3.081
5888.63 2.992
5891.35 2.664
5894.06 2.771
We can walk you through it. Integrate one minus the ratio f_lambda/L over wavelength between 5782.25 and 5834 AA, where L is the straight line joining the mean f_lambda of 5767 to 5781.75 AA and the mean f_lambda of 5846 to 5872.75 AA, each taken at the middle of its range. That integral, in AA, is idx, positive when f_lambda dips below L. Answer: 0.4 AA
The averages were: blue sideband 3.16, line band 3.08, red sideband 3.03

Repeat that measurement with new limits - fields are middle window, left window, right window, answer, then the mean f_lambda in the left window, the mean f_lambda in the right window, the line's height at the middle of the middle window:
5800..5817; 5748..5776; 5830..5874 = 0.1 AA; 3.1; 3.04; 3.07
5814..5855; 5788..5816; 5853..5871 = -0.6 AA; 3.07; 3.01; 3.04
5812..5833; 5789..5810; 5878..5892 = -0.2 AA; 3.07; 3.01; 3.05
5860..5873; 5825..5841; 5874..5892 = 0.2 AA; 3.08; 3.02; 3.04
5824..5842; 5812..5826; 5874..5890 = 0.0 AA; 3.09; 3.07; 3.08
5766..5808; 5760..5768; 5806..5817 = -0.5 AA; 3.09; 3.05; 3.07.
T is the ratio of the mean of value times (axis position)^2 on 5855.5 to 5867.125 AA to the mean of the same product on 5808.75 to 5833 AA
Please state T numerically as 1.0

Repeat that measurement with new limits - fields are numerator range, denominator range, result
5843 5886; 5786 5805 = 1.01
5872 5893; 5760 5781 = 1.00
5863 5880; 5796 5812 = 1.02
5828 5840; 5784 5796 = 1.01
